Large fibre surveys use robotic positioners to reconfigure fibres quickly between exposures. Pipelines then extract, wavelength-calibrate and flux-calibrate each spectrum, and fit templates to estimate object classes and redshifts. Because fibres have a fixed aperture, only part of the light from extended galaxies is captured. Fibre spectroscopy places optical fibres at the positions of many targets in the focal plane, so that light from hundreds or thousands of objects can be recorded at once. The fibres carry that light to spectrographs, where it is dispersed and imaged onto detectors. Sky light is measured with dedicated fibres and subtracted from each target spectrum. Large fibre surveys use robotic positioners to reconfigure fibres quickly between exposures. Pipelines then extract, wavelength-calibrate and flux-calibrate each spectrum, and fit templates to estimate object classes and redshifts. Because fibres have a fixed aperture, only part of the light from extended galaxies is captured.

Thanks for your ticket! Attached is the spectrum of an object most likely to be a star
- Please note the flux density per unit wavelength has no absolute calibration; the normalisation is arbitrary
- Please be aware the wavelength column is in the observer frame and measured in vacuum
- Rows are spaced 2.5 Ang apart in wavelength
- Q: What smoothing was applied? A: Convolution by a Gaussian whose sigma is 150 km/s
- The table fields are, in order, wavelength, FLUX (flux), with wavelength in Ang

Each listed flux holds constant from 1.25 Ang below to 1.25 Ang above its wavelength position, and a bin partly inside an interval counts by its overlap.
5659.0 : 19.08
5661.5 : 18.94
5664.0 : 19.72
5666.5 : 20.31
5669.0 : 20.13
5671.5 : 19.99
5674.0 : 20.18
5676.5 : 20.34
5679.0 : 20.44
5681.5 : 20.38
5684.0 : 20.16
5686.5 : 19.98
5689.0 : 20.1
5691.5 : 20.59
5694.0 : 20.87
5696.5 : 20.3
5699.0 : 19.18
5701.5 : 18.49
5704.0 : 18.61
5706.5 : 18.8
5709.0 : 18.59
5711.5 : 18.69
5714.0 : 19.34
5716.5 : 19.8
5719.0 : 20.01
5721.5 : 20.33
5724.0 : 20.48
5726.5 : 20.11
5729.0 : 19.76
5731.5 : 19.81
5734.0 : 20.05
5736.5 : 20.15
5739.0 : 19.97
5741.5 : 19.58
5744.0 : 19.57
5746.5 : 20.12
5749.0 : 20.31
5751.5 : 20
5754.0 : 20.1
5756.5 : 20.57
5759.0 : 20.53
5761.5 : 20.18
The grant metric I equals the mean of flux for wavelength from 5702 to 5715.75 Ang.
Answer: 18.8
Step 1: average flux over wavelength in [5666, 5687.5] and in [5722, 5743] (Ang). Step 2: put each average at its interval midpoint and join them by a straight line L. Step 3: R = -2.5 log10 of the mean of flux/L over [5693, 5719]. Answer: 0.04 mag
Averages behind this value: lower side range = 20.2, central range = 19.3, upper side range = 20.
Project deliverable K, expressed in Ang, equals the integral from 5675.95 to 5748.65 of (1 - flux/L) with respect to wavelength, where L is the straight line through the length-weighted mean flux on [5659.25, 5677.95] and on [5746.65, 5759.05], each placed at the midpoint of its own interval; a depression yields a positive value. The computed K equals 0.99 Ang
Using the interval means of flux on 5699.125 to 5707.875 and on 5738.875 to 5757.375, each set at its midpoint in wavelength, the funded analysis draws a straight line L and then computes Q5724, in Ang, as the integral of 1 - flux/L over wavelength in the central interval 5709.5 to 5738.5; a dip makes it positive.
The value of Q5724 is -0.8 Ang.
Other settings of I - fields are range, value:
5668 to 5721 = 19.8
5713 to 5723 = 19.9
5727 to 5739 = 20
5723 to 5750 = 20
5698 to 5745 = 19.5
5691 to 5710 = 19.4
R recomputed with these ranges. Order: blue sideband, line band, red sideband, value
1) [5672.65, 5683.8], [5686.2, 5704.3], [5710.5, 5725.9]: 0.02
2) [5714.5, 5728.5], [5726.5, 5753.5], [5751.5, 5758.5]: 0.01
